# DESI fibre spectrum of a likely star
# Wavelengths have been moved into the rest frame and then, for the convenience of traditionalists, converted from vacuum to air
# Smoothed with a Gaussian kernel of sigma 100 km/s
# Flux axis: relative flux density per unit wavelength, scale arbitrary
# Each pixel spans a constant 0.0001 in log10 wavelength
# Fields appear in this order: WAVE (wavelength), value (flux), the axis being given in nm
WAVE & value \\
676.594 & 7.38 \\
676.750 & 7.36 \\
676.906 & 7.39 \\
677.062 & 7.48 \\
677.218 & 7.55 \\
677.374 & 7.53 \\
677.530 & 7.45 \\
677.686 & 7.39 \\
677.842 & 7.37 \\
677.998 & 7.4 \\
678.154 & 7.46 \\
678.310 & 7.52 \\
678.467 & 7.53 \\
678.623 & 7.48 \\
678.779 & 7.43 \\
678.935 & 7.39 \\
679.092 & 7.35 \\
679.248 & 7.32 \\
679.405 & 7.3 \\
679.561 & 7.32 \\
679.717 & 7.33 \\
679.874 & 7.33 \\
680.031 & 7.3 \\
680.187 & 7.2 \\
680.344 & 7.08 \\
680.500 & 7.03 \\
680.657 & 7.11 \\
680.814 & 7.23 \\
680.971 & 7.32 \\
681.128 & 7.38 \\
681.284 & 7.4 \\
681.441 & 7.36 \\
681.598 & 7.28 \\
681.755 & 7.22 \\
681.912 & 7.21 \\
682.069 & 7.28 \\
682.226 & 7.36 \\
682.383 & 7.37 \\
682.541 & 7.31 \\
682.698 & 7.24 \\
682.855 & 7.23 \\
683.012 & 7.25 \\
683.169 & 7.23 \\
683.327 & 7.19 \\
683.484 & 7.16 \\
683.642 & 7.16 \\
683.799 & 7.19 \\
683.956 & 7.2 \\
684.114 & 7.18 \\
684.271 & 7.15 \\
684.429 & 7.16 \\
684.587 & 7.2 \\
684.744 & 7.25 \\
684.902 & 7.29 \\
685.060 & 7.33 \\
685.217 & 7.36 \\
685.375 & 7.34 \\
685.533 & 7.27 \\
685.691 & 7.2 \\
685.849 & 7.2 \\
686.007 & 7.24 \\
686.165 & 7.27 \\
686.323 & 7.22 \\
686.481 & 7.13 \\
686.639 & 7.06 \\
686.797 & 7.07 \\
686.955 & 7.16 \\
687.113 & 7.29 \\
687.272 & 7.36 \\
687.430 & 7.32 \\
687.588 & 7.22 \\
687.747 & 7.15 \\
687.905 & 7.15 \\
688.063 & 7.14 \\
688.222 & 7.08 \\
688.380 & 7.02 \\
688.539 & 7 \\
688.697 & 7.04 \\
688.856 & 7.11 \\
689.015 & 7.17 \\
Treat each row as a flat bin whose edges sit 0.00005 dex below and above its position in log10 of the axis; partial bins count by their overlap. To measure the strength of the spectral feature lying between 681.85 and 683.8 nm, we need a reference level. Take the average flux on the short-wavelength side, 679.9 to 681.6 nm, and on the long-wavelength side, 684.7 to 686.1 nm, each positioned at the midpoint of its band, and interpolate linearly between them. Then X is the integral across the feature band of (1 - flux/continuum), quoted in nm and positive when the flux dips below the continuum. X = 0.00 nm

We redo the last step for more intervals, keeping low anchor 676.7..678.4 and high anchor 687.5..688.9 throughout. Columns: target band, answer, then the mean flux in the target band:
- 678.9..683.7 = 0.04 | 7.26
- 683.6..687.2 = -0.01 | 7.22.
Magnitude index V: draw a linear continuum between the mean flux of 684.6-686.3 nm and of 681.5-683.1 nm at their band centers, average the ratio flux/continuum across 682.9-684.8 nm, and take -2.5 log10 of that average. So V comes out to 0.01 mag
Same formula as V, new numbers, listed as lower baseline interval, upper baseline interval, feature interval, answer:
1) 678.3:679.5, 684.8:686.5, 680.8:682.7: 0.01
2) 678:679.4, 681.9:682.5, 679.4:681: 0.02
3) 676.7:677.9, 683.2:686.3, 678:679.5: 0.00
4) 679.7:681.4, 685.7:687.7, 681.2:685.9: 0.00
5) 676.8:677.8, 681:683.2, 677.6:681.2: 0.01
